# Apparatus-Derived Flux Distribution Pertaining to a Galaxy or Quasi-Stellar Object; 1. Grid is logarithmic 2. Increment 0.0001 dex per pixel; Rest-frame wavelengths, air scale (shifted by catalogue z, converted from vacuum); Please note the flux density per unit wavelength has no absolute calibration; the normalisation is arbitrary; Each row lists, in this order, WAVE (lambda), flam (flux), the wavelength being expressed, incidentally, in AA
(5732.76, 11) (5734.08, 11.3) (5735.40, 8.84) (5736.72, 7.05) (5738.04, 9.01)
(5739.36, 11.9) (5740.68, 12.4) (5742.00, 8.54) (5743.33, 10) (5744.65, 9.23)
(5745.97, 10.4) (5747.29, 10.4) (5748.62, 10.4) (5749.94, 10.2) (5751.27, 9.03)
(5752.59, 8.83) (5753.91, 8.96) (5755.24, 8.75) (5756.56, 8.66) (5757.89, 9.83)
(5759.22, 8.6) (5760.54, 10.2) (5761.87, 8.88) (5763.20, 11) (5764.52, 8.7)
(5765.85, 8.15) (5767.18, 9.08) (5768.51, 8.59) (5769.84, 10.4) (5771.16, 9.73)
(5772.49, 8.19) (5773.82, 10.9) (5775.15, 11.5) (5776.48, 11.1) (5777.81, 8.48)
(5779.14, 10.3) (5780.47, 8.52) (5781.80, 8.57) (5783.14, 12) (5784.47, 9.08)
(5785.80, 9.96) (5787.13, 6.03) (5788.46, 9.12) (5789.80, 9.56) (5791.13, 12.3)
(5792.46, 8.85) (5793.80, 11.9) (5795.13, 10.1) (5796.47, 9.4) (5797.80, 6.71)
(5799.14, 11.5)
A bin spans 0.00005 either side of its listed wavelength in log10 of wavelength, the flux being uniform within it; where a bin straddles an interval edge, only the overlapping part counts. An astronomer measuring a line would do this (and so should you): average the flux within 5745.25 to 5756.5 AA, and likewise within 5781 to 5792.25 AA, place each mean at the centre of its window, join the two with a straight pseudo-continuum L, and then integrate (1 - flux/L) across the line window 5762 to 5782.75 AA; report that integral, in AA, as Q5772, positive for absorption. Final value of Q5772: 0.0 AA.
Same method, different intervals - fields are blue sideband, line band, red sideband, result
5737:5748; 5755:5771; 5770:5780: 1.3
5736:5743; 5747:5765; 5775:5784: 0.7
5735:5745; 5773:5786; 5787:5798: -0.5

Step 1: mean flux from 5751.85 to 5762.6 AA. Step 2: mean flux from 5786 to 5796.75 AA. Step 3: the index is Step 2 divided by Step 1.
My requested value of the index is 1.1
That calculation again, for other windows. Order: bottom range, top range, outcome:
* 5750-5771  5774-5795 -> 1.07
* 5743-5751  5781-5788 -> 0.91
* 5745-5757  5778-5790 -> 0.96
